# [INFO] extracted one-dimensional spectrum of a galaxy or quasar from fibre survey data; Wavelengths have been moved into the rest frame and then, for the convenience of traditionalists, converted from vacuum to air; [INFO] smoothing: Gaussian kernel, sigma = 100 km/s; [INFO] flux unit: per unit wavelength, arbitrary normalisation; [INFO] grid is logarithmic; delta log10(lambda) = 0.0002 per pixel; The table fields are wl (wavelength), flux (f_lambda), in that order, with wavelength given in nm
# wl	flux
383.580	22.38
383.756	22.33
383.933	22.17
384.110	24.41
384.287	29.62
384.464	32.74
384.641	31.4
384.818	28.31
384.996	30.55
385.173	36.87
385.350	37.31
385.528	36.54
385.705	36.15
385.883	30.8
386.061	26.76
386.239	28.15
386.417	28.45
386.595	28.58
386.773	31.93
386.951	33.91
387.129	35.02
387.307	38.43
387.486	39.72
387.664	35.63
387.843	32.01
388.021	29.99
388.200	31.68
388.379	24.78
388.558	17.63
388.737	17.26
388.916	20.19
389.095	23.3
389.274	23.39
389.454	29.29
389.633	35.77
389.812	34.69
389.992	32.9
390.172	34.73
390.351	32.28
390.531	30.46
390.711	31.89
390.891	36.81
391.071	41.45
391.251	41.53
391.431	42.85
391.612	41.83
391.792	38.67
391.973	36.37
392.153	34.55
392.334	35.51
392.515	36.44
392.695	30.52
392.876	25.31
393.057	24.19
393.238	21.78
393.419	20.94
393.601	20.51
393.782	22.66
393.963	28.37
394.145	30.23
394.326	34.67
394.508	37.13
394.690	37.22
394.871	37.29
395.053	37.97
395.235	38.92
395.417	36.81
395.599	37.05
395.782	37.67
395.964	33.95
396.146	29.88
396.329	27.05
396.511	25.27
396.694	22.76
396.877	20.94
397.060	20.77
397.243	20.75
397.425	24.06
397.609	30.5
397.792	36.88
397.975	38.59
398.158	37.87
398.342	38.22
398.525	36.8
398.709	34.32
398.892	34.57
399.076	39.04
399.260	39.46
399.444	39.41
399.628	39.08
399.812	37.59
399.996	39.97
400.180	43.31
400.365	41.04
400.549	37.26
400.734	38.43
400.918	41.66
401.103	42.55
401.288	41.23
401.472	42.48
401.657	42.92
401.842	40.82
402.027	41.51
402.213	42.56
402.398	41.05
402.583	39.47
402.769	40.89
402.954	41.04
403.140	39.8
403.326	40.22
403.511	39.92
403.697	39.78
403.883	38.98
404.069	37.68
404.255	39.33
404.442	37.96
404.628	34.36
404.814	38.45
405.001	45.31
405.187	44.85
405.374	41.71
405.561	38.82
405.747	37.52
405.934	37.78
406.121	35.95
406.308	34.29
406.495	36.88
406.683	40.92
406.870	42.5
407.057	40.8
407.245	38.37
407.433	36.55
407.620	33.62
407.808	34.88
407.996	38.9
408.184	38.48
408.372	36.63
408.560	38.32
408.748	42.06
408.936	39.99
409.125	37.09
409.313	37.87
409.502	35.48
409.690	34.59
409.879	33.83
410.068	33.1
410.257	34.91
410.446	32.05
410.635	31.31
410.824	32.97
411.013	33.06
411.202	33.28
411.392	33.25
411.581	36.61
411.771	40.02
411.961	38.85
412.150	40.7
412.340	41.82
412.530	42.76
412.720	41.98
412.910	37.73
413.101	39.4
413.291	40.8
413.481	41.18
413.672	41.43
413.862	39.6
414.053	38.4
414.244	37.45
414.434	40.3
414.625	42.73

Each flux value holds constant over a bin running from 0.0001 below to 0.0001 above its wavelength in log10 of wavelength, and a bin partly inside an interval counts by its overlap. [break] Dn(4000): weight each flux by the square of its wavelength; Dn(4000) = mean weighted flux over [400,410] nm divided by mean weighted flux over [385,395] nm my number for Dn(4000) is 1.3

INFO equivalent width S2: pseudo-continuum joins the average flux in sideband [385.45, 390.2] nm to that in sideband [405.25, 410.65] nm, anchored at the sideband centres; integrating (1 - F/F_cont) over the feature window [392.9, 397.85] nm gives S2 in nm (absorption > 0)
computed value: 0.519 nm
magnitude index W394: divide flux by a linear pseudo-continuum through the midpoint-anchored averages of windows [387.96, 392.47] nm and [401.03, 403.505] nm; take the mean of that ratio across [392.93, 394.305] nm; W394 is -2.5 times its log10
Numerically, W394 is 0.37 mag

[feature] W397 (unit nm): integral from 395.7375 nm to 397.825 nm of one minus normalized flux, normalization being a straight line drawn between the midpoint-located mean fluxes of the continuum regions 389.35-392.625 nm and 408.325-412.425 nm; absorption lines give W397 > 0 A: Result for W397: 0.52 nm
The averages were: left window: 35.9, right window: 36.2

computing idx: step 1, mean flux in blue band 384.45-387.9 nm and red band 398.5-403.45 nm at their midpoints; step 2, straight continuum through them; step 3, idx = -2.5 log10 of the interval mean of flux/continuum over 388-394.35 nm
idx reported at 0.16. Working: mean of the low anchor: 33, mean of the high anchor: 40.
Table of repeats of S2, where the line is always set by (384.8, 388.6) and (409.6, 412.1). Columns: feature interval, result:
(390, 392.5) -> -0.323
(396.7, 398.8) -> 0.167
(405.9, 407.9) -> -0.196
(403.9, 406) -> -0.340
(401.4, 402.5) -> -0.269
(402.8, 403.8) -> -0.190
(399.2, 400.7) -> -0.278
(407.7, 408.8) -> -0.119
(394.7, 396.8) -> -0.016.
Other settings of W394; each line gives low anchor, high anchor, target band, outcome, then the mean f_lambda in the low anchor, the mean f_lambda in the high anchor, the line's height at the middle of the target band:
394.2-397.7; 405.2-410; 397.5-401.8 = -0.168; 31.1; 37.8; 33.2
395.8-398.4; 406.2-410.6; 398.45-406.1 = -0.211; 29.2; 37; 32.8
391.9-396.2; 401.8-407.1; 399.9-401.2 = -0.107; 31.9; 39.7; 36.8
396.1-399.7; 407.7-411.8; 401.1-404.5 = -0.208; 31.8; 35.8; 33.4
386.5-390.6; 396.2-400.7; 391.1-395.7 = -0.049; 30.2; 33.6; 31.8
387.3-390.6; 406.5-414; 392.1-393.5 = 0.086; 29.5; 37.6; 30.9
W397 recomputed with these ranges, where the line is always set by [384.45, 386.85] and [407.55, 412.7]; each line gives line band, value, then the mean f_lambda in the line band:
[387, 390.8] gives 0.27 nm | 30.1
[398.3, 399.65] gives -0.12 nm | 37.5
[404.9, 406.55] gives -0.16 nm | 39.3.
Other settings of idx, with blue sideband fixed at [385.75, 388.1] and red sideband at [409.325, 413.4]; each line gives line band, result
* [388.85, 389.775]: 0.21 mag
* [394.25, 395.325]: -0.11 mag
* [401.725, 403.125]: -0.17 mag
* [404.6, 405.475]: -0.17 mag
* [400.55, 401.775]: -0.18 mag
